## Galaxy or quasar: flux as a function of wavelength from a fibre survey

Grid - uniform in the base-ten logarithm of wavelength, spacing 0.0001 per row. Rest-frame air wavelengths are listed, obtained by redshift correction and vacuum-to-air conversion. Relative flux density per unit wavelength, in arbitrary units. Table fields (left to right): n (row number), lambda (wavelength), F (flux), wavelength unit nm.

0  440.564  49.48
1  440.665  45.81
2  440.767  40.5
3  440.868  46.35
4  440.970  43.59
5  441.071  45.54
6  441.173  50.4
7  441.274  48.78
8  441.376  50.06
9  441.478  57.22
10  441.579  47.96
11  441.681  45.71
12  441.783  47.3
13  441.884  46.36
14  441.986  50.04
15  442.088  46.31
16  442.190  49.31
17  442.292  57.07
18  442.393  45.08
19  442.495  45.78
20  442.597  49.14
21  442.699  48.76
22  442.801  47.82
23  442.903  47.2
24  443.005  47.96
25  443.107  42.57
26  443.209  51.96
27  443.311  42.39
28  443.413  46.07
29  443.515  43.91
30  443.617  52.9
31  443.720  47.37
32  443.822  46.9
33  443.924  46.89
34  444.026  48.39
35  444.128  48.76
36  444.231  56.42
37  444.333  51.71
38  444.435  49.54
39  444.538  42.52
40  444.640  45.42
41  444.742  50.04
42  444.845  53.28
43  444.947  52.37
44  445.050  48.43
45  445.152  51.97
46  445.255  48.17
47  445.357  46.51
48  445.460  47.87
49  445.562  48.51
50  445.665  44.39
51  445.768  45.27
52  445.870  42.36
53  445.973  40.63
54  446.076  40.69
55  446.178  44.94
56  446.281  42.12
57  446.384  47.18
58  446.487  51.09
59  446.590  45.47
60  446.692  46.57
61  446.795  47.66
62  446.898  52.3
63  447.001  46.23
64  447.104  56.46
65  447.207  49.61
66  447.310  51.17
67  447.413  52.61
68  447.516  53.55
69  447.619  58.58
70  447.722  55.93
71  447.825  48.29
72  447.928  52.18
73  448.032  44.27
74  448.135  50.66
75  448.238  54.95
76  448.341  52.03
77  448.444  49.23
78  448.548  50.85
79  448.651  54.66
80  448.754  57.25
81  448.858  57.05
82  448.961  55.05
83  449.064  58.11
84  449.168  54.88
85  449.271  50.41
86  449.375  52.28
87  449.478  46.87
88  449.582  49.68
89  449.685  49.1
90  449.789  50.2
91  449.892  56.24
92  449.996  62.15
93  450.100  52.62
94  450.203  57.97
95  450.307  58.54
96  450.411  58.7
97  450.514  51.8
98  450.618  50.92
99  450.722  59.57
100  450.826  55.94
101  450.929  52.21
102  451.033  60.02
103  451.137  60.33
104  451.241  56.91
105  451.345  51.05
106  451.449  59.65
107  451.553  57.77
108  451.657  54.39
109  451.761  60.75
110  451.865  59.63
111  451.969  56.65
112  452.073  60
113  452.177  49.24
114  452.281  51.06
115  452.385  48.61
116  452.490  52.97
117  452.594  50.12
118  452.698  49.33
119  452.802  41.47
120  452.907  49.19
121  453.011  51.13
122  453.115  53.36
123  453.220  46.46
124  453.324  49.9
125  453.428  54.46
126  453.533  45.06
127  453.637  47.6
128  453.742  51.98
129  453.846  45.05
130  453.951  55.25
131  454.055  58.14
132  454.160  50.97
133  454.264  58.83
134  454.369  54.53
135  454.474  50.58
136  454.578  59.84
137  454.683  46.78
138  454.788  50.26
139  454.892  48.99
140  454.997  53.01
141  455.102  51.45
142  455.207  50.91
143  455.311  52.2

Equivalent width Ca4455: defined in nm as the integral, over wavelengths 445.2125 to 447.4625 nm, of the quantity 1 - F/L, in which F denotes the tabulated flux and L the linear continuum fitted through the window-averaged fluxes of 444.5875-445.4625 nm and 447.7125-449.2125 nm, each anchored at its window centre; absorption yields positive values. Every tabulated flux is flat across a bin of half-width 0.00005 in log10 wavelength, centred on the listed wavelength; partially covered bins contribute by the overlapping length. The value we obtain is 0.16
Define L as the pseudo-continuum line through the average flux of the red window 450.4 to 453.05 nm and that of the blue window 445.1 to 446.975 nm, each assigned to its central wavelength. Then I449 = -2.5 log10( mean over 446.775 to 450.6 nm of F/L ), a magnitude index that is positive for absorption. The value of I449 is -0.064 mag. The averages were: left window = 46.3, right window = 54.2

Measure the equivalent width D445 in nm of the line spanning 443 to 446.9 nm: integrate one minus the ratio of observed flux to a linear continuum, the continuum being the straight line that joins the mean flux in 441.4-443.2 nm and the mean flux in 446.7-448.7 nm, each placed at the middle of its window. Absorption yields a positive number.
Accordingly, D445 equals 0.20 nm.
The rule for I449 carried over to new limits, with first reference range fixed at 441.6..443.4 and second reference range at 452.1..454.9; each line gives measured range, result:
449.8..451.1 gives -0.13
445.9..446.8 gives 0.09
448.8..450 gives -0.07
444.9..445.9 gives 0.02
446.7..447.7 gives -0.06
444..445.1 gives -0.03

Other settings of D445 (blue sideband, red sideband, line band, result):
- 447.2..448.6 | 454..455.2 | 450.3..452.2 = -0.153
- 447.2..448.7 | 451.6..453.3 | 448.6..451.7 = -0.181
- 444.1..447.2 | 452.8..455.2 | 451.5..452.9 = -0.072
